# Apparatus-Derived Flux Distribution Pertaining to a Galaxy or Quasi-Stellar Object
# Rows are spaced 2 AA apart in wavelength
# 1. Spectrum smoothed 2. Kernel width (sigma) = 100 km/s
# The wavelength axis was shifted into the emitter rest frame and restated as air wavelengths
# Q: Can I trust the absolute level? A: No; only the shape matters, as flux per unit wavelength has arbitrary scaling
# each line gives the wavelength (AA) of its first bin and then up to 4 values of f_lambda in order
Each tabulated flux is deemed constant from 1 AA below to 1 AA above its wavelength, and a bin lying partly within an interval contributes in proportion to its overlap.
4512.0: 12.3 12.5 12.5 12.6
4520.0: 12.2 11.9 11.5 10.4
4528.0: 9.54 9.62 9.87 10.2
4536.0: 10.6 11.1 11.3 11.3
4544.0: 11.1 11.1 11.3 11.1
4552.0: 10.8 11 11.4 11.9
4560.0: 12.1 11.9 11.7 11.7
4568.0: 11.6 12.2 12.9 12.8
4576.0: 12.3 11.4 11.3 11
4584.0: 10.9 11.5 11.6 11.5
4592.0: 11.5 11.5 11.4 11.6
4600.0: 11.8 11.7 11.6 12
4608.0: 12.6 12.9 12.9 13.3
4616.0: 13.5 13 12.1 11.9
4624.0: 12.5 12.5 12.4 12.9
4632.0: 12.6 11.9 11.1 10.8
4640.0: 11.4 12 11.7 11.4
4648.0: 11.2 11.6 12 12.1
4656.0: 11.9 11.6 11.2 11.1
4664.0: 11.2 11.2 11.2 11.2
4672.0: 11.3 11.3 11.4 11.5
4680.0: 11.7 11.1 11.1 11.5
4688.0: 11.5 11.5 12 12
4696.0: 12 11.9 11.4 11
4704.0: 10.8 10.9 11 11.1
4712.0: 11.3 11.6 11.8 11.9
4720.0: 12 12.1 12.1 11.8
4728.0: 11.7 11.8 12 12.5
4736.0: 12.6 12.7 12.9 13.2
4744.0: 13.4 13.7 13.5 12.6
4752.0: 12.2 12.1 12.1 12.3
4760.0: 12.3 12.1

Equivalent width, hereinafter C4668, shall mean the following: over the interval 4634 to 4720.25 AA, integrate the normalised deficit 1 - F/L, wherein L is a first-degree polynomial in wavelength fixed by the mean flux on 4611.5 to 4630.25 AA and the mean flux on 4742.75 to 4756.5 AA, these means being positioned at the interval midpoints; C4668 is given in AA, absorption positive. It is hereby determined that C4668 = 8.77 AA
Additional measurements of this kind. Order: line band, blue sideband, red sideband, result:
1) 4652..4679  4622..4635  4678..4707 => 1.0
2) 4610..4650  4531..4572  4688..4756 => -1.8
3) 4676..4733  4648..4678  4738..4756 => 2.7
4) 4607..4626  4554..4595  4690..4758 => -1.5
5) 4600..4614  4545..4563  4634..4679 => -1.1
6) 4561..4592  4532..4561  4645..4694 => -1.5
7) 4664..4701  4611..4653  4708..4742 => 1.8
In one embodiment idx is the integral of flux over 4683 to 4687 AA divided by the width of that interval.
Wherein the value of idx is 11.3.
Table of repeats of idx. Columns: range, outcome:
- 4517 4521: 12.4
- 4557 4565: 11.9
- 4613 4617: 13.4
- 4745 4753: 13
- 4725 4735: 12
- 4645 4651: 11.4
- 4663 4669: 11.2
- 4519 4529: 11.1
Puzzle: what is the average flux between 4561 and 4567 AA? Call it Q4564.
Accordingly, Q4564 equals 11.8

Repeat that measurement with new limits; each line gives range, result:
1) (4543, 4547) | 11.1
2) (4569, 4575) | 12.6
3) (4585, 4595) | 11.5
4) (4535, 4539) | 10.8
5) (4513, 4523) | 12.3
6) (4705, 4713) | 11.1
